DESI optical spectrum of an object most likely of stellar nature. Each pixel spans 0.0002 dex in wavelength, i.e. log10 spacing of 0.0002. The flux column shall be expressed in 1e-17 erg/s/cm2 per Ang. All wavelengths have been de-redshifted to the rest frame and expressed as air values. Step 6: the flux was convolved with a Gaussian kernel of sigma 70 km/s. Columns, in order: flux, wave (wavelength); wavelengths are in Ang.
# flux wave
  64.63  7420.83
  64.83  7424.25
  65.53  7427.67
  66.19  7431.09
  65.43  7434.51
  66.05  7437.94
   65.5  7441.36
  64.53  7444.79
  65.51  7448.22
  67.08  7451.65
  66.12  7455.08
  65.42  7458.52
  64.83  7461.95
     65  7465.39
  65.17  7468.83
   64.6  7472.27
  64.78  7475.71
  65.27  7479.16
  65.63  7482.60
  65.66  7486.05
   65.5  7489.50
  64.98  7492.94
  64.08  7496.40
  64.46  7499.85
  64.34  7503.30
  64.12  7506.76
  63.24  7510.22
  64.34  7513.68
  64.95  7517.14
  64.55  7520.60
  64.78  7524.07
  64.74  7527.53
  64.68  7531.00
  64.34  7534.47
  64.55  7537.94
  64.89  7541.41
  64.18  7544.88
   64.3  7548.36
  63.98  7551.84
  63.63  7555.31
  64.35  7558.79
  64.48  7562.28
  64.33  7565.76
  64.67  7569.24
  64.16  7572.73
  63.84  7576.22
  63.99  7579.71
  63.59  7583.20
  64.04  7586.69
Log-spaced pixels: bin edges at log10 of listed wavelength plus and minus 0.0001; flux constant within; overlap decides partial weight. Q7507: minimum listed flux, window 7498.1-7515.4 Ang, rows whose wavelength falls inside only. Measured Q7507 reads 63.24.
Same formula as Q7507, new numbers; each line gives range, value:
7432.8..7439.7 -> 65.43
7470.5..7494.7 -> 64.6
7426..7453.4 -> 64.53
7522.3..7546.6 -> 64.18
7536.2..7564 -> 63.63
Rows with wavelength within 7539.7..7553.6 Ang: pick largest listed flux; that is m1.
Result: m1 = 64.89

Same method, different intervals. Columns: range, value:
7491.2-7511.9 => 64.98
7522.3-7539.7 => 64.78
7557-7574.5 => 64.67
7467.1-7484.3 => 65.63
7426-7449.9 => 66.19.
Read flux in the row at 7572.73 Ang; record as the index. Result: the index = 64.16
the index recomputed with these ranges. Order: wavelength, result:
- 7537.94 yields 64.55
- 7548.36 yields 64.3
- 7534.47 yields 64.34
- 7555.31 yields 63.63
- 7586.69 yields 64.04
